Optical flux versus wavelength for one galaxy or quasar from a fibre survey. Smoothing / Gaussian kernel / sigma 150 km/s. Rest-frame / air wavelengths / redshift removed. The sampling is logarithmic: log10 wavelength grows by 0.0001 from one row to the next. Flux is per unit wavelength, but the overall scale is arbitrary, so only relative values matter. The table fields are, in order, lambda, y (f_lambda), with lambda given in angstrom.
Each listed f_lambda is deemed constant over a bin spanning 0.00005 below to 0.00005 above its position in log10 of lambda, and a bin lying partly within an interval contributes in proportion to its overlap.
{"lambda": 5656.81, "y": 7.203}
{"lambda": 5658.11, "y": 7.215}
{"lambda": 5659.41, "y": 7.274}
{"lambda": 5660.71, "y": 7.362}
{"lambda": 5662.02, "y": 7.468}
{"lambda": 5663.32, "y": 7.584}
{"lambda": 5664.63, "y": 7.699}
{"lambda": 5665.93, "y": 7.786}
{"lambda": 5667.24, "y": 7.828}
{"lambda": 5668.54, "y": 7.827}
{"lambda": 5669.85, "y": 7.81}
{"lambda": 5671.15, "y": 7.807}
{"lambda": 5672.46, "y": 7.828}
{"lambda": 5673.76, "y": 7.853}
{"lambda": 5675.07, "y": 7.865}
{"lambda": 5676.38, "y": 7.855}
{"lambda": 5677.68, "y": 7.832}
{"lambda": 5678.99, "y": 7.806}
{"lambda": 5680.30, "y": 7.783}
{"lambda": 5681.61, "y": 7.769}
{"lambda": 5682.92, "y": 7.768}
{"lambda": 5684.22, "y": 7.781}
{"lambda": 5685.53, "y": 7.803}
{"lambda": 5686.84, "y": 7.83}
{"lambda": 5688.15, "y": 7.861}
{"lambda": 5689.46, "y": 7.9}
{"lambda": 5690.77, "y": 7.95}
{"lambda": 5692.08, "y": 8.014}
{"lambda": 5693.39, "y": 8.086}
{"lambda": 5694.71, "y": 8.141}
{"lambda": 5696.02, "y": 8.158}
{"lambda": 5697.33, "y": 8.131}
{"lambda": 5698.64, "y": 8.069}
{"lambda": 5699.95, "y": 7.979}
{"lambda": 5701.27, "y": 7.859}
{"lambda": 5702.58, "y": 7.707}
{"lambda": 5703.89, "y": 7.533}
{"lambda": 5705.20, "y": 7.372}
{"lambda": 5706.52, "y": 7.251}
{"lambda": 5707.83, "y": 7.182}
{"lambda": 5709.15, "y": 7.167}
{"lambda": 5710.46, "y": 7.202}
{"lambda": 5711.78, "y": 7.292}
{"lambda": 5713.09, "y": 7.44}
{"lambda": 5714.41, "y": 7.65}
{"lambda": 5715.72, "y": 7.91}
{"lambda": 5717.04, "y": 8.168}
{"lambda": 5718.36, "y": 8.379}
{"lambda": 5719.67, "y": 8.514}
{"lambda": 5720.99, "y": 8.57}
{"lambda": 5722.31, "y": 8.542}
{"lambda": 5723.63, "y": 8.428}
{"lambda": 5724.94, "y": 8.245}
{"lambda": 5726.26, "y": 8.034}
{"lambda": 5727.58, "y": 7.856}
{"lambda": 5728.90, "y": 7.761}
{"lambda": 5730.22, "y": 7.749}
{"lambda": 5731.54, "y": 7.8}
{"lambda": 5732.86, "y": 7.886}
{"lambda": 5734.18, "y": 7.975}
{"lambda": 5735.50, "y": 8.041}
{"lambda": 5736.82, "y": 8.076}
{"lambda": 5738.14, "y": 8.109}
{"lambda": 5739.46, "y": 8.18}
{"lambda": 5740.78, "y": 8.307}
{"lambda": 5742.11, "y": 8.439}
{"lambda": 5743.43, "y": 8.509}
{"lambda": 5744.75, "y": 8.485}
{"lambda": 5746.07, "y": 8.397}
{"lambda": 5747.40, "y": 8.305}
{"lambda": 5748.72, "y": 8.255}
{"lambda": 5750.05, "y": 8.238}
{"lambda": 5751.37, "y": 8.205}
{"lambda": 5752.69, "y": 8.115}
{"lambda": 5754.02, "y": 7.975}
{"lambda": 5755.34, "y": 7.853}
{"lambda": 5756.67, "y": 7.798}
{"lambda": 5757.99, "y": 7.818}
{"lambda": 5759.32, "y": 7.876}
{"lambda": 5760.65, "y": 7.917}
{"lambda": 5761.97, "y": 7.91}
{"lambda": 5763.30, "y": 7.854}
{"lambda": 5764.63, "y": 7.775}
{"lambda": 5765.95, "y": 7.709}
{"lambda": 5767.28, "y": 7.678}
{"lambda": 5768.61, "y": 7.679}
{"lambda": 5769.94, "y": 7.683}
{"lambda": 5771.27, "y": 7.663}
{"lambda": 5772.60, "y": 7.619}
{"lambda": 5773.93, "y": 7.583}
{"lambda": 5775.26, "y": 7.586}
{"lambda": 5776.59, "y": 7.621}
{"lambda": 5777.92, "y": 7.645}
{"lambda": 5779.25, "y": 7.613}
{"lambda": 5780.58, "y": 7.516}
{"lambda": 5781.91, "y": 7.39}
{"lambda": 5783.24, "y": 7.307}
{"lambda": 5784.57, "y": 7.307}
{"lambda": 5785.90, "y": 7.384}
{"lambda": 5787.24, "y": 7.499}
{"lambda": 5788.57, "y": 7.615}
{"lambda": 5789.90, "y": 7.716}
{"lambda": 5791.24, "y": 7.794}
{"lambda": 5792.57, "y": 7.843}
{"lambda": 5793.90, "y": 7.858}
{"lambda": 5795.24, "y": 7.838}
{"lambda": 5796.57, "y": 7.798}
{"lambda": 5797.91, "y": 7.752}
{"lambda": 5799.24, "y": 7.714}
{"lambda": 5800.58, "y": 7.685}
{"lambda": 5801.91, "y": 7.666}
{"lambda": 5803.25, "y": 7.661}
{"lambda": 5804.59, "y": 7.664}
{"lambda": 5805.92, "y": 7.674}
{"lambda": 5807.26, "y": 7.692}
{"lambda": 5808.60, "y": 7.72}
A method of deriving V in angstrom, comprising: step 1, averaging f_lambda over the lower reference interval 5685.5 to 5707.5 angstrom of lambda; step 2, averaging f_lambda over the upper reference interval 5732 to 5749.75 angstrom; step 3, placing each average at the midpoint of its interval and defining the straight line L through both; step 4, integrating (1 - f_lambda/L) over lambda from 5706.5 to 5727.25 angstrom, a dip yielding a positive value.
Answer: 0.3 angstrom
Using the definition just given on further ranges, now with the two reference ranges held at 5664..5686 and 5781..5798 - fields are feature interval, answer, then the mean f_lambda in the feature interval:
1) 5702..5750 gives -1.53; 7.97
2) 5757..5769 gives -0.22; 7.81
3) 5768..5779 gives 0.01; 7.63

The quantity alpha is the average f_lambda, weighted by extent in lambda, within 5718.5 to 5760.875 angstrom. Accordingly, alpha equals 8.14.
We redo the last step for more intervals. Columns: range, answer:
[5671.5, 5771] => 7.93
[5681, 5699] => 7.95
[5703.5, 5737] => 7.85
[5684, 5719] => 7.77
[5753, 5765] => 7.87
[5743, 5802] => 7.8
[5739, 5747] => 8.38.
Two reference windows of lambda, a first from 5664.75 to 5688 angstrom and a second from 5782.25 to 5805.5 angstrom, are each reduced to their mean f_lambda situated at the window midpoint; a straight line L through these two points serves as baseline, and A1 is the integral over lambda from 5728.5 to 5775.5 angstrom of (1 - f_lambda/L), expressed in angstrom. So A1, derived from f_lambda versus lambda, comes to -1.6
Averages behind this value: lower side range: 7.81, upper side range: 7.65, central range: 7.97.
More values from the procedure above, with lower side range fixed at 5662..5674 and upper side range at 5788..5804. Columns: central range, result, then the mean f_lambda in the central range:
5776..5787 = 0.4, 7.47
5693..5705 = -0.3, 7.94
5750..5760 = -0.3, 7.97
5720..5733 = -0.6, 8.1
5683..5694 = -0.2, 7.9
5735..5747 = -0.8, 8.29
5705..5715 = 0.6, 7.31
